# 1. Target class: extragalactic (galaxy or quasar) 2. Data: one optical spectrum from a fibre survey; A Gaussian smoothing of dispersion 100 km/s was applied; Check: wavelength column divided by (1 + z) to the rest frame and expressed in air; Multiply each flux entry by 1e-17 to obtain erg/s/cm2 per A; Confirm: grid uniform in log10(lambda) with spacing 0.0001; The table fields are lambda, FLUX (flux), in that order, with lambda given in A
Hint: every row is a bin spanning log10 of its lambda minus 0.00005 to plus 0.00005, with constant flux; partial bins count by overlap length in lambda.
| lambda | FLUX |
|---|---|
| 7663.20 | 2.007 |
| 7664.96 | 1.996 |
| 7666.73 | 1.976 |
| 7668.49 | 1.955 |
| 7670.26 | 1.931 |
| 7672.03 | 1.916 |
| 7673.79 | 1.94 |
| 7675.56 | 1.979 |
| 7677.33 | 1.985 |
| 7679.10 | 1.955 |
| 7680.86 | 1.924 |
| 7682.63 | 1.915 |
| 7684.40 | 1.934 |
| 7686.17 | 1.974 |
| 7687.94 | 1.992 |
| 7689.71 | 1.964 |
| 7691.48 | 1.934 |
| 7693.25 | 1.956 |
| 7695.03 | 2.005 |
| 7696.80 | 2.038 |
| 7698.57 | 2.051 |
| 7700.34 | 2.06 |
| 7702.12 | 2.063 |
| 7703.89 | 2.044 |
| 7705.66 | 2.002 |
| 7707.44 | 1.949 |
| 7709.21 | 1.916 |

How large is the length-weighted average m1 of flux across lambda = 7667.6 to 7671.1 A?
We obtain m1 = 1.94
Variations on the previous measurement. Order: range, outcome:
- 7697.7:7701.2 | 2.06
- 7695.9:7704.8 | 2.05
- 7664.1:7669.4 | 1.97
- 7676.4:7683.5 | 1.95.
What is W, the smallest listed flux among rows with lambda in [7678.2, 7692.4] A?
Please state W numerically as 1.915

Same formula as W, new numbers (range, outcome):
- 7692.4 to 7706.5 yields 1.956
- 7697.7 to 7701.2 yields 2.051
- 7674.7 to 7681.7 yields 1.924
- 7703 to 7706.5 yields 2.002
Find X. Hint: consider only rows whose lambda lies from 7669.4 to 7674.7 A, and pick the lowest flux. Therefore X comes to 1.916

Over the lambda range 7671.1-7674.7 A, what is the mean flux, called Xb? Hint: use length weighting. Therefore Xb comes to 1.93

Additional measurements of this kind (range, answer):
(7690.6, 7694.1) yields 1.95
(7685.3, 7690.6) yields 1.98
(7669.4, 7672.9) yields 1.92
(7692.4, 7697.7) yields 2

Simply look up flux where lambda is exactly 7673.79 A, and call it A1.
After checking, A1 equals 1.94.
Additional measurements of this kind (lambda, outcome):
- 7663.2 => 2.007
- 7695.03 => 2.005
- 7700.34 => 2.06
